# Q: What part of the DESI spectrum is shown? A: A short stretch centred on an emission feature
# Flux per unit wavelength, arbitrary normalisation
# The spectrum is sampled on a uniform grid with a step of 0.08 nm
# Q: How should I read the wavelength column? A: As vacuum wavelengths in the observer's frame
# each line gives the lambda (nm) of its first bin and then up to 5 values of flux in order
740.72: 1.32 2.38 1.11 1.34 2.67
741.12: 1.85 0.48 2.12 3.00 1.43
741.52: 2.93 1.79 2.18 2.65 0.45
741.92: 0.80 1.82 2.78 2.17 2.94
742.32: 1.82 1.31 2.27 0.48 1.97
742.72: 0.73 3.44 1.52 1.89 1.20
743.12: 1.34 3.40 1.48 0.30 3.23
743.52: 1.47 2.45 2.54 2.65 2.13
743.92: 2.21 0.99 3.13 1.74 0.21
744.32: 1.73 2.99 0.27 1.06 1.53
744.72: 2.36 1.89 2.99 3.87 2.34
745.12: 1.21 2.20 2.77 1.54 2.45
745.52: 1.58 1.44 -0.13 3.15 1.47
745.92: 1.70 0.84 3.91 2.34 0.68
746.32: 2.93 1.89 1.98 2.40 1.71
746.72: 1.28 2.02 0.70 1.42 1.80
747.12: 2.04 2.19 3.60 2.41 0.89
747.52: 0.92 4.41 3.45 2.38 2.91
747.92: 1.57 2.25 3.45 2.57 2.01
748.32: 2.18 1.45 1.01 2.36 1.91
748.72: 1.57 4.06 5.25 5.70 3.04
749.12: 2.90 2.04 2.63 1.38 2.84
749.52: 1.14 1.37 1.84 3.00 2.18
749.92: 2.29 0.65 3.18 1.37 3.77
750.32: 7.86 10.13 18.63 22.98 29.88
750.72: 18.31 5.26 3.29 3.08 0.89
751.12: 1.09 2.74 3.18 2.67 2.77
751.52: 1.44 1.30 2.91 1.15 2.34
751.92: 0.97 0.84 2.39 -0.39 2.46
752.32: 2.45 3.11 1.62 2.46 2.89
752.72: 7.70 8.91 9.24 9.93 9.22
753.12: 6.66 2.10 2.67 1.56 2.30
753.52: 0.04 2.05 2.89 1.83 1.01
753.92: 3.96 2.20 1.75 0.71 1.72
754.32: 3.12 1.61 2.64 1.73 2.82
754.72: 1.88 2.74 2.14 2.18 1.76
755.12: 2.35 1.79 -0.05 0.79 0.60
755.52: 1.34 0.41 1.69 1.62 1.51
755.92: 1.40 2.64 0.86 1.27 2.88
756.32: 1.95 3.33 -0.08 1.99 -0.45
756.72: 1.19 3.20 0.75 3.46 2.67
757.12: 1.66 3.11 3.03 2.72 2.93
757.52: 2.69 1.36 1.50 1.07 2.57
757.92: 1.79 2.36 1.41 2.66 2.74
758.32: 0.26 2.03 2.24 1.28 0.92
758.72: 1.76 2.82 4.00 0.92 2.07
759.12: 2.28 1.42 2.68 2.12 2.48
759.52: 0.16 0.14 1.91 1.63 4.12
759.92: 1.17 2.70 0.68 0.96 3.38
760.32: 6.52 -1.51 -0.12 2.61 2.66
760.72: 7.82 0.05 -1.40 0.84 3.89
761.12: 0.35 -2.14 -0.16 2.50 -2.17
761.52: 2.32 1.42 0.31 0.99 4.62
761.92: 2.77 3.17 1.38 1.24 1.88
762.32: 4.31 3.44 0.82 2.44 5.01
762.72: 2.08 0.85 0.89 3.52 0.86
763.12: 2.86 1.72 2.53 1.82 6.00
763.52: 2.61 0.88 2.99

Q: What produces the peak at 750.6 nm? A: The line H-alpha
